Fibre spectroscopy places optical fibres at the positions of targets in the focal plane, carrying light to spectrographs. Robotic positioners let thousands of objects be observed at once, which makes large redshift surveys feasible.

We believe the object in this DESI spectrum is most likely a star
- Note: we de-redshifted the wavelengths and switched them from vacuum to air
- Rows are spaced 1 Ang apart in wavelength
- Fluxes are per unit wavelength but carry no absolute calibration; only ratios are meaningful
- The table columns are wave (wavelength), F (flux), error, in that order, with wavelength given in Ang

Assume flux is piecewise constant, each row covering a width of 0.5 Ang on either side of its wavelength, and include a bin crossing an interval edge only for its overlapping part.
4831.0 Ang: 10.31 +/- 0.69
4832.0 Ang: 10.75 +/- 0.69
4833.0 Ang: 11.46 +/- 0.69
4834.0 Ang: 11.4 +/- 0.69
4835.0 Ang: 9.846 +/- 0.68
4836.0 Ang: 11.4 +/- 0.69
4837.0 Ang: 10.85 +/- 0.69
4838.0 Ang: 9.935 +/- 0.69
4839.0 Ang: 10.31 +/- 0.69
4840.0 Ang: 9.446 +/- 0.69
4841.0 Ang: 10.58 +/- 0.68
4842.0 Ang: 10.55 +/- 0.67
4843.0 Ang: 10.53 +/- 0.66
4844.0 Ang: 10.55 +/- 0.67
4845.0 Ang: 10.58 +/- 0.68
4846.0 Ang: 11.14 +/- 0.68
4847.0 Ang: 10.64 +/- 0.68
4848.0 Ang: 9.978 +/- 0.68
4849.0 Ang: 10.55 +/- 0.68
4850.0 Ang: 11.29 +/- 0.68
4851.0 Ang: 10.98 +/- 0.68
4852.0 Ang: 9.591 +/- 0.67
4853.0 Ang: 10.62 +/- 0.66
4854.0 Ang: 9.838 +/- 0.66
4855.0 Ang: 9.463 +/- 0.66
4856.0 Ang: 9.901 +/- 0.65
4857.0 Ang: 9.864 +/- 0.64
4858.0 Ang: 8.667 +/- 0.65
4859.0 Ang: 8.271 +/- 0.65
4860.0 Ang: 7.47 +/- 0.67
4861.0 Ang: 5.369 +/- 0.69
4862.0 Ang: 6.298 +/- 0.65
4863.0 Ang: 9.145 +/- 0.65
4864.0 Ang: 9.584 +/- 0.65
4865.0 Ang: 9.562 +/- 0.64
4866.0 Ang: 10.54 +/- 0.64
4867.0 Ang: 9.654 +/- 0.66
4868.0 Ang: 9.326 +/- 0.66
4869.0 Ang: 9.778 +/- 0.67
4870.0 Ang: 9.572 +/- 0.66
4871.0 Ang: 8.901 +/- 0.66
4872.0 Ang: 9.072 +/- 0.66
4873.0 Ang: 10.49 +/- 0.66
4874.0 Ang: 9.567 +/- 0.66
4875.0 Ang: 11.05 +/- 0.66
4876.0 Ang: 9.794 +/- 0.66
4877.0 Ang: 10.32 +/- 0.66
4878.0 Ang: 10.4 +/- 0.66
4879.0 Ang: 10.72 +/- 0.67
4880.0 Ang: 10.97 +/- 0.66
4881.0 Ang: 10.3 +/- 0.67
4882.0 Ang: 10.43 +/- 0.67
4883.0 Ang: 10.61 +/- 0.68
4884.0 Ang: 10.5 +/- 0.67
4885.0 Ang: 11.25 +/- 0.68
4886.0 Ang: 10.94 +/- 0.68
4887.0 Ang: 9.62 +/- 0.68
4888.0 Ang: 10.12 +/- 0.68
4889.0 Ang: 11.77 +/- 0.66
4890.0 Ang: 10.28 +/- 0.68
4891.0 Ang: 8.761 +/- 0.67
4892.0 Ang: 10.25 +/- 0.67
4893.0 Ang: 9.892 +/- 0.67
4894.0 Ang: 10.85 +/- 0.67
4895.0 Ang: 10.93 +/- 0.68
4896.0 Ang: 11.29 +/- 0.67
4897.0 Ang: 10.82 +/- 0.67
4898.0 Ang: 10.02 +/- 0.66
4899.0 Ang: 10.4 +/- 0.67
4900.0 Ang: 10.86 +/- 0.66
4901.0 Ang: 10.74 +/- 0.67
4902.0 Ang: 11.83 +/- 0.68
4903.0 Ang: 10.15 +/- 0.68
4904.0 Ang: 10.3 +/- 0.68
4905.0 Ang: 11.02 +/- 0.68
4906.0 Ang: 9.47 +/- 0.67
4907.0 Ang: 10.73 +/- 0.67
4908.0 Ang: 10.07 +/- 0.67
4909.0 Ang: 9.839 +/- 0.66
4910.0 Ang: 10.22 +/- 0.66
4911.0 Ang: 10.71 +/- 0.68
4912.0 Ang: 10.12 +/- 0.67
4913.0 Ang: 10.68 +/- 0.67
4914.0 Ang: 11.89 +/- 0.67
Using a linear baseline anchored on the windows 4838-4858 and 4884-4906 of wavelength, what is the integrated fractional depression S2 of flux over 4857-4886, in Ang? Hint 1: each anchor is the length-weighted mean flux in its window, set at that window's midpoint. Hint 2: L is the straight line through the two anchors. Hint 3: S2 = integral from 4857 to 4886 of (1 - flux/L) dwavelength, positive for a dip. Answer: 2.3 Ang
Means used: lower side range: 10.3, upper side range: 10.5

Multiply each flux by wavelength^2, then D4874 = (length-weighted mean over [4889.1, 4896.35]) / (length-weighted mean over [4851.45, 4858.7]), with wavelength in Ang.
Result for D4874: 1.1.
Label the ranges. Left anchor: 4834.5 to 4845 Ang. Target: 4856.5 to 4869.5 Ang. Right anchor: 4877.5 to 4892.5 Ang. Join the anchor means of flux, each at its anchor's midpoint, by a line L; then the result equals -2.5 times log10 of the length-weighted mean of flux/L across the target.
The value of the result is 0.19 mag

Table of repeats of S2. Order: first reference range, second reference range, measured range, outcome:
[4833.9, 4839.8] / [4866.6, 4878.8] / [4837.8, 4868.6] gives 1.6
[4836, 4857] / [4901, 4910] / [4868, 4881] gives 0.5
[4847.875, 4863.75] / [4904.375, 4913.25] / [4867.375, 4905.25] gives -2.0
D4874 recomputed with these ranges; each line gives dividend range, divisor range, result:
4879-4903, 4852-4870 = 1.18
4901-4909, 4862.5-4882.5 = 1.07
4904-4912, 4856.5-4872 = 1.19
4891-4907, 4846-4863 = 1.15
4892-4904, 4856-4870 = 1.23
